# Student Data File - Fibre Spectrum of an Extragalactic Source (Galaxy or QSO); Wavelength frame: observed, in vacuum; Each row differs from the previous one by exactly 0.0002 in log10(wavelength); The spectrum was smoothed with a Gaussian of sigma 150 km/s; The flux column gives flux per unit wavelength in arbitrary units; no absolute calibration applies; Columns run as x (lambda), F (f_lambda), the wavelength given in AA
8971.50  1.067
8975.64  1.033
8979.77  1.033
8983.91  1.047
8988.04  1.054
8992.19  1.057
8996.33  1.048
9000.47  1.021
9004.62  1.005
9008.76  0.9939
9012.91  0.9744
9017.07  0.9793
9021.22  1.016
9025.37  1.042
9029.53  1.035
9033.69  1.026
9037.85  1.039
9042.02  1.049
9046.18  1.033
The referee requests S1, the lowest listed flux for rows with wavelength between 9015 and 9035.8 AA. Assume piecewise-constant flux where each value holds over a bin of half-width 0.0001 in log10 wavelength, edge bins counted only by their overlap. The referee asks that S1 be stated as 0.9793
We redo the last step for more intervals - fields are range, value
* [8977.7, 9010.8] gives 0.9939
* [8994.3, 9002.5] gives 1.021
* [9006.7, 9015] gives 0.9744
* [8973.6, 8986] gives 1.033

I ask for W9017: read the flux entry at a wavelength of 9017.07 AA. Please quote 0.9793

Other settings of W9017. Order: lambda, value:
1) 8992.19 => 1.057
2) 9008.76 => 0.9939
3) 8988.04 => 1.054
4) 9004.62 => 1.005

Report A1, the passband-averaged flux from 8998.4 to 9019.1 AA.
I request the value 0.995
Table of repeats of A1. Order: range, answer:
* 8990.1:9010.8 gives 1.03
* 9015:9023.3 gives 0.999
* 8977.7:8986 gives 1.04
